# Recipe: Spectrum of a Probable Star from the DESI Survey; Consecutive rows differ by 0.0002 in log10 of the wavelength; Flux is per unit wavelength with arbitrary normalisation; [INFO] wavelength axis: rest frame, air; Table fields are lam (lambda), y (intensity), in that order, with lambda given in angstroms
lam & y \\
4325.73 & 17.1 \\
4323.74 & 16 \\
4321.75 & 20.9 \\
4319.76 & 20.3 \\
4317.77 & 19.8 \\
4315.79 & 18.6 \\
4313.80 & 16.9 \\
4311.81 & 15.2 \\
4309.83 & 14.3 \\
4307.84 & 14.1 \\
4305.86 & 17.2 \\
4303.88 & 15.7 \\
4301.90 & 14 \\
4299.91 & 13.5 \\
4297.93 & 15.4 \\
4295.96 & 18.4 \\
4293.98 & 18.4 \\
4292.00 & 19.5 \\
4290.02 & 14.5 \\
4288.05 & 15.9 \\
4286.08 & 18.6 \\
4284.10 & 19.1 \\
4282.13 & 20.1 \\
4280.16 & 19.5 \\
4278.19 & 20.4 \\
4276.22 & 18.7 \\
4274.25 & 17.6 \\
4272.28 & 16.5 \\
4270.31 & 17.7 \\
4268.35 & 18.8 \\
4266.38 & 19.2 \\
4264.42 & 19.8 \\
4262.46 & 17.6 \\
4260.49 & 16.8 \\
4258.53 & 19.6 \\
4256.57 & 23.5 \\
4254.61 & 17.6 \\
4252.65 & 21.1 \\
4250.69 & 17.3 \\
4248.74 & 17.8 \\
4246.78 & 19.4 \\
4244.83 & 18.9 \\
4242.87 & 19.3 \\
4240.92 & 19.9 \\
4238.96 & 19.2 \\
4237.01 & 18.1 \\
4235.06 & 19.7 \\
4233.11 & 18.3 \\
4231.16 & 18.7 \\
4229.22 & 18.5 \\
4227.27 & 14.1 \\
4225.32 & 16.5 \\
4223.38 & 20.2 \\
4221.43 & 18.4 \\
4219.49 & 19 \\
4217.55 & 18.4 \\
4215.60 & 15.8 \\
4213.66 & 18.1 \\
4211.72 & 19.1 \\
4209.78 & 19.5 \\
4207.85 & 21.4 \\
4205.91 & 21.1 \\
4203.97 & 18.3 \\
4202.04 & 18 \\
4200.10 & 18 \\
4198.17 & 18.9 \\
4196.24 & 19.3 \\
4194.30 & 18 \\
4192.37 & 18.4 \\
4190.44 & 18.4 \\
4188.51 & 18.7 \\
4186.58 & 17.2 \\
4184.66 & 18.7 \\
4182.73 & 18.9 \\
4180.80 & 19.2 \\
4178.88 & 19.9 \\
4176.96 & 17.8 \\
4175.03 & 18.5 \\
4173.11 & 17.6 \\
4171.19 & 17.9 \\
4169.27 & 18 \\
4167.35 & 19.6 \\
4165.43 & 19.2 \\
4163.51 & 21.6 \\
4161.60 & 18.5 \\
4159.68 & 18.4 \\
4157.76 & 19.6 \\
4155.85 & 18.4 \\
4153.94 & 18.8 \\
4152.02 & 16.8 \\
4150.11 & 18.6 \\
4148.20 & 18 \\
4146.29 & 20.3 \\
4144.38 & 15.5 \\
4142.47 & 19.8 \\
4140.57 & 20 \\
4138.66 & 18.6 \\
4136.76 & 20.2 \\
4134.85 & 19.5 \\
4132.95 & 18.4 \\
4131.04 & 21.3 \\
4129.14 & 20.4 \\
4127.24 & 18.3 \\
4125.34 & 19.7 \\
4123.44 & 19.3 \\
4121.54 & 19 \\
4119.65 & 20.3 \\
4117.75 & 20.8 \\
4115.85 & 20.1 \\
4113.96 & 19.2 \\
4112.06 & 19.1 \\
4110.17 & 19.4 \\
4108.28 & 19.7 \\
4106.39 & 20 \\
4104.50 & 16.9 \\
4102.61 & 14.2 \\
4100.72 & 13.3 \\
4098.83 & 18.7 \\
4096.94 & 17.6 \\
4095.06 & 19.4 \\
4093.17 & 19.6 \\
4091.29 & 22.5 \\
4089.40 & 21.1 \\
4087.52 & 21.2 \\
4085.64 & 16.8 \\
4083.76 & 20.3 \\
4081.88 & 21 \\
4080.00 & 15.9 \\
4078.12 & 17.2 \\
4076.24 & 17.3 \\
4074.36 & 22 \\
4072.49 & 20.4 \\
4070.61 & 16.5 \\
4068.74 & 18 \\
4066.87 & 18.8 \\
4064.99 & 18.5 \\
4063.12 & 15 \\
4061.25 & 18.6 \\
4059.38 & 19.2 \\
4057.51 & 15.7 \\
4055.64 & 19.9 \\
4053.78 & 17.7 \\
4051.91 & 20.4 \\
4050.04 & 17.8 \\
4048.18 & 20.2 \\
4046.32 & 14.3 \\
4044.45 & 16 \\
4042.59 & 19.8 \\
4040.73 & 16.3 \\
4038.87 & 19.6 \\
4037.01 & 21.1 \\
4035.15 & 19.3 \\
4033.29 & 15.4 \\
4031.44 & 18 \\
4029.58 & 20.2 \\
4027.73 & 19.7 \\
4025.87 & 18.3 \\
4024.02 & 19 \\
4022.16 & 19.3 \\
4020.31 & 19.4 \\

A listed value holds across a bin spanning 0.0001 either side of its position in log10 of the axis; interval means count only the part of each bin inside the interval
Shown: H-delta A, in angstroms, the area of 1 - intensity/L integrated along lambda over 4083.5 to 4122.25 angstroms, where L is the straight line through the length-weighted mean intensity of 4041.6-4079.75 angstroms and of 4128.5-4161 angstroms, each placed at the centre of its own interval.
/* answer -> -0.94 angstroms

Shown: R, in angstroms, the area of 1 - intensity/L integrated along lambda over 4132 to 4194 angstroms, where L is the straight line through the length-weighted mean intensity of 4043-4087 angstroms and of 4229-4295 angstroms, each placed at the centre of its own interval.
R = -0.9 angstroms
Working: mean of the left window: 18.2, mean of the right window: 18.7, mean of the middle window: 18.7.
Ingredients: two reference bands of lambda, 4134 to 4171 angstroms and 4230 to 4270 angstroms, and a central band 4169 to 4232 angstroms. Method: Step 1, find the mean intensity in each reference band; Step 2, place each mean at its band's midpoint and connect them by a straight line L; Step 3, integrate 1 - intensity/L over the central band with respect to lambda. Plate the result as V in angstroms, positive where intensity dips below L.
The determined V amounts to 1.7 angstroms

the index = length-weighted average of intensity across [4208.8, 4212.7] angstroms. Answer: 19.3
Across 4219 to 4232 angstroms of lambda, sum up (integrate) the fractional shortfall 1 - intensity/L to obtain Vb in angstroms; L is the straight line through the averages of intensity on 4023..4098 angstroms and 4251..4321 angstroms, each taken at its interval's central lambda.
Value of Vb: 0.1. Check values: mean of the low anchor 18.6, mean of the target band 17.9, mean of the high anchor 17.8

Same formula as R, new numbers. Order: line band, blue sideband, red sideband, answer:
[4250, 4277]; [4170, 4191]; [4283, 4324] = -1.9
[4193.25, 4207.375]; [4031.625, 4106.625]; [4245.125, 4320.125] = -0.7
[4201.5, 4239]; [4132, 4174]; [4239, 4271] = 0.9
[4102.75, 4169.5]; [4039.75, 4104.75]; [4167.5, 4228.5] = -2.9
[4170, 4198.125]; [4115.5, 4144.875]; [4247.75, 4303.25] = 0.7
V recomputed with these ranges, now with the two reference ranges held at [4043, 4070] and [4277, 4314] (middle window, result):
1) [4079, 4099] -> -2.0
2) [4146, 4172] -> -2.0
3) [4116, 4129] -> -1.5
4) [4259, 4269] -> -0.9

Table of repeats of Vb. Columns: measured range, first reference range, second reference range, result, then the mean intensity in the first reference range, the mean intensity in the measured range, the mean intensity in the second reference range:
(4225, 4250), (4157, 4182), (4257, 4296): 0.3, 18.9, 18.4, 18.4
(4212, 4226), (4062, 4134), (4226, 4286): 0.5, 18.9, 18.1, 18.7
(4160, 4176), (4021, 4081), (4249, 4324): -0.7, 18.3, 18.8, 17.9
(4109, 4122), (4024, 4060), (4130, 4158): -0.7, 18.4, 19.7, 18.9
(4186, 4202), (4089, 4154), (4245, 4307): 0.1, 19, 18.4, 18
